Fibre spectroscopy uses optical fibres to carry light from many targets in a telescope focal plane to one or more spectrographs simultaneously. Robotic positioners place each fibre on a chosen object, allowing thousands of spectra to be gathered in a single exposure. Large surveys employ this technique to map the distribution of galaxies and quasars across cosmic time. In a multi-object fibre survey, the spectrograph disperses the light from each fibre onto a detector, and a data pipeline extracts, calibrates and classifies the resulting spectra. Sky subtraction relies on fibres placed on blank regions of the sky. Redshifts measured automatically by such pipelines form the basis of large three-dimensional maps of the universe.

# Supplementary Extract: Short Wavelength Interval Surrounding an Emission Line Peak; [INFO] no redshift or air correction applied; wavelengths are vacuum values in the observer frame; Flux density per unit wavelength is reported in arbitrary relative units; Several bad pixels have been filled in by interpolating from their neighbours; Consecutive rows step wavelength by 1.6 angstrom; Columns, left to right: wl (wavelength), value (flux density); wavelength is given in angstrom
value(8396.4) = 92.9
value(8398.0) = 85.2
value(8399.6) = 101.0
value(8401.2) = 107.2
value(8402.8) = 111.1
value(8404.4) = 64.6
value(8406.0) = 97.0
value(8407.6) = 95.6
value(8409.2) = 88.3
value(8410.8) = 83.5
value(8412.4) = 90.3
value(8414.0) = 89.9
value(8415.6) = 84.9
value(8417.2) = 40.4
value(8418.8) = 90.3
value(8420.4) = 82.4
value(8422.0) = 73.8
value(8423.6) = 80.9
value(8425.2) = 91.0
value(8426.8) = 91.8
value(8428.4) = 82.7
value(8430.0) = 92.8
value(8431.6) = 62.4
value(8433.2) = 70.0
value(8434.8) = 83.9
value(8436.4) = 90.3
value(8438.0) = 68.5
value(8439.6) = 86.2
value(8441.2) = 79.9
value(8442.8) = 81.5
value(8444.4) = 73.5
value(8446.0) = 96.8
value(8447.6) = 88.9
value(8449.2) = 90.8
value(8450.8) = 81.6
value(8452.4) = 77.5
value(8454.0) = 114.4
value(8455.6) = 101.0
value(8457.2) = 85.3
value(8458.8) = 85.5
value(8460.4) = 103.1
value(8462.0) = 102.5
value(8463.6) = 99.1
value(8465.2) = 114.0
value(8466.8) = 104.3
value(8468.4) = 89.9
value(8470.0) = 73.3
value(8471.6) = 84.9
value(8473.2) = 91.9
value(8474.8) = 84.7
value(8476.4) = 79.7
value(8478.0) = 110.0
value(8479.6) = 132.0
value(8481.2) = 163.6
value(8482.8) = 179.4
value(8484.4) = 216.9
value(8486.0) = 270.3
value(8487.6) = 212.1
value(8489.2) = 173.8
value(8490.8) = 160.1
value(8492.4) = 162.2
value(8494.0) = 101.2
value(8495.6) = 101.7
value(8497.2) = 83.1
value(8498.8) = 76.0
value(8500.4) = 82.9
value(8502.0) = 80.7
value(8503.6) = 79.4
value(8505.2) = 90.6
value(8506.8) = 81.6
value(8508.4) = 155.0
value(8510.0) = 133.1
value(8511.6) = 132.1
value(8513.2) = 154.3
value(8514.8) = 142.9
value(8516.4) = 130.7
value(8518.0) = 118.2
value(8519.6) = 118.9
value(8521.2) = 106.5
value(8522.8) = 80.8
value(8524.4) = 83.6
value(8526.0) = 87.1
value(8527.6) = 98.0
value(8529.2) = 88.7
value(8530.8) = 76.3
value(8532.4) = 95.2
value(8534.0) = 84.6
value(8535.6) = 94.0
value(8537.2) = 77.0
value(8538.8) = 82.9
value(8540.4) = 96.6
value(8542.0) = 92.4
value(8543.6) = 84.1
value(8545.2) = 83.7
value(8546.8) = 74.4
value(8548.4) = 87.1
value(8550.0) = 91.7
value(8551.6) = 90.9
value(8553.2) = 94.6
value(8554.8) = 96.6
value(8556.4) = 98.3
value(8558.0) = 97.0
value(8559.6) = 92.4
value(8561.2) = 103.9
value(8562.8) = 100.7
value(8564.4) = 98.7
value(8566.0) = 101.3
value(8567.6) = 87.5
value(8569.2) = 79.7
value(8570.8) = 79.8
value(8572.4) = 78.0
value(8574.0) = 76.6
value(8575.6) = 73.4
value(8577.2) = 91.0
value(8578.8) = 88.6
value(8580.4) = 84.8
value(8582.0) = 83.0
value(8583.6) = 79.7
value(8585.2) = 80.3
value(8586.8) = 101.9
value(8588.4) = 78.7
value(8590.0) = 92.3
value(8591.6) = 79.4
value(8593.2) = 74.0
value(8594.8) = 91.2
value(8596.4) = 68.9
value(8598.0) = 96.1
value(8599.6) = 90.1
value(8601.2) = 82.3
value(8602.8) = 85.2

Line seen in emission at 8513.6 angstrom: [N II] 6583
